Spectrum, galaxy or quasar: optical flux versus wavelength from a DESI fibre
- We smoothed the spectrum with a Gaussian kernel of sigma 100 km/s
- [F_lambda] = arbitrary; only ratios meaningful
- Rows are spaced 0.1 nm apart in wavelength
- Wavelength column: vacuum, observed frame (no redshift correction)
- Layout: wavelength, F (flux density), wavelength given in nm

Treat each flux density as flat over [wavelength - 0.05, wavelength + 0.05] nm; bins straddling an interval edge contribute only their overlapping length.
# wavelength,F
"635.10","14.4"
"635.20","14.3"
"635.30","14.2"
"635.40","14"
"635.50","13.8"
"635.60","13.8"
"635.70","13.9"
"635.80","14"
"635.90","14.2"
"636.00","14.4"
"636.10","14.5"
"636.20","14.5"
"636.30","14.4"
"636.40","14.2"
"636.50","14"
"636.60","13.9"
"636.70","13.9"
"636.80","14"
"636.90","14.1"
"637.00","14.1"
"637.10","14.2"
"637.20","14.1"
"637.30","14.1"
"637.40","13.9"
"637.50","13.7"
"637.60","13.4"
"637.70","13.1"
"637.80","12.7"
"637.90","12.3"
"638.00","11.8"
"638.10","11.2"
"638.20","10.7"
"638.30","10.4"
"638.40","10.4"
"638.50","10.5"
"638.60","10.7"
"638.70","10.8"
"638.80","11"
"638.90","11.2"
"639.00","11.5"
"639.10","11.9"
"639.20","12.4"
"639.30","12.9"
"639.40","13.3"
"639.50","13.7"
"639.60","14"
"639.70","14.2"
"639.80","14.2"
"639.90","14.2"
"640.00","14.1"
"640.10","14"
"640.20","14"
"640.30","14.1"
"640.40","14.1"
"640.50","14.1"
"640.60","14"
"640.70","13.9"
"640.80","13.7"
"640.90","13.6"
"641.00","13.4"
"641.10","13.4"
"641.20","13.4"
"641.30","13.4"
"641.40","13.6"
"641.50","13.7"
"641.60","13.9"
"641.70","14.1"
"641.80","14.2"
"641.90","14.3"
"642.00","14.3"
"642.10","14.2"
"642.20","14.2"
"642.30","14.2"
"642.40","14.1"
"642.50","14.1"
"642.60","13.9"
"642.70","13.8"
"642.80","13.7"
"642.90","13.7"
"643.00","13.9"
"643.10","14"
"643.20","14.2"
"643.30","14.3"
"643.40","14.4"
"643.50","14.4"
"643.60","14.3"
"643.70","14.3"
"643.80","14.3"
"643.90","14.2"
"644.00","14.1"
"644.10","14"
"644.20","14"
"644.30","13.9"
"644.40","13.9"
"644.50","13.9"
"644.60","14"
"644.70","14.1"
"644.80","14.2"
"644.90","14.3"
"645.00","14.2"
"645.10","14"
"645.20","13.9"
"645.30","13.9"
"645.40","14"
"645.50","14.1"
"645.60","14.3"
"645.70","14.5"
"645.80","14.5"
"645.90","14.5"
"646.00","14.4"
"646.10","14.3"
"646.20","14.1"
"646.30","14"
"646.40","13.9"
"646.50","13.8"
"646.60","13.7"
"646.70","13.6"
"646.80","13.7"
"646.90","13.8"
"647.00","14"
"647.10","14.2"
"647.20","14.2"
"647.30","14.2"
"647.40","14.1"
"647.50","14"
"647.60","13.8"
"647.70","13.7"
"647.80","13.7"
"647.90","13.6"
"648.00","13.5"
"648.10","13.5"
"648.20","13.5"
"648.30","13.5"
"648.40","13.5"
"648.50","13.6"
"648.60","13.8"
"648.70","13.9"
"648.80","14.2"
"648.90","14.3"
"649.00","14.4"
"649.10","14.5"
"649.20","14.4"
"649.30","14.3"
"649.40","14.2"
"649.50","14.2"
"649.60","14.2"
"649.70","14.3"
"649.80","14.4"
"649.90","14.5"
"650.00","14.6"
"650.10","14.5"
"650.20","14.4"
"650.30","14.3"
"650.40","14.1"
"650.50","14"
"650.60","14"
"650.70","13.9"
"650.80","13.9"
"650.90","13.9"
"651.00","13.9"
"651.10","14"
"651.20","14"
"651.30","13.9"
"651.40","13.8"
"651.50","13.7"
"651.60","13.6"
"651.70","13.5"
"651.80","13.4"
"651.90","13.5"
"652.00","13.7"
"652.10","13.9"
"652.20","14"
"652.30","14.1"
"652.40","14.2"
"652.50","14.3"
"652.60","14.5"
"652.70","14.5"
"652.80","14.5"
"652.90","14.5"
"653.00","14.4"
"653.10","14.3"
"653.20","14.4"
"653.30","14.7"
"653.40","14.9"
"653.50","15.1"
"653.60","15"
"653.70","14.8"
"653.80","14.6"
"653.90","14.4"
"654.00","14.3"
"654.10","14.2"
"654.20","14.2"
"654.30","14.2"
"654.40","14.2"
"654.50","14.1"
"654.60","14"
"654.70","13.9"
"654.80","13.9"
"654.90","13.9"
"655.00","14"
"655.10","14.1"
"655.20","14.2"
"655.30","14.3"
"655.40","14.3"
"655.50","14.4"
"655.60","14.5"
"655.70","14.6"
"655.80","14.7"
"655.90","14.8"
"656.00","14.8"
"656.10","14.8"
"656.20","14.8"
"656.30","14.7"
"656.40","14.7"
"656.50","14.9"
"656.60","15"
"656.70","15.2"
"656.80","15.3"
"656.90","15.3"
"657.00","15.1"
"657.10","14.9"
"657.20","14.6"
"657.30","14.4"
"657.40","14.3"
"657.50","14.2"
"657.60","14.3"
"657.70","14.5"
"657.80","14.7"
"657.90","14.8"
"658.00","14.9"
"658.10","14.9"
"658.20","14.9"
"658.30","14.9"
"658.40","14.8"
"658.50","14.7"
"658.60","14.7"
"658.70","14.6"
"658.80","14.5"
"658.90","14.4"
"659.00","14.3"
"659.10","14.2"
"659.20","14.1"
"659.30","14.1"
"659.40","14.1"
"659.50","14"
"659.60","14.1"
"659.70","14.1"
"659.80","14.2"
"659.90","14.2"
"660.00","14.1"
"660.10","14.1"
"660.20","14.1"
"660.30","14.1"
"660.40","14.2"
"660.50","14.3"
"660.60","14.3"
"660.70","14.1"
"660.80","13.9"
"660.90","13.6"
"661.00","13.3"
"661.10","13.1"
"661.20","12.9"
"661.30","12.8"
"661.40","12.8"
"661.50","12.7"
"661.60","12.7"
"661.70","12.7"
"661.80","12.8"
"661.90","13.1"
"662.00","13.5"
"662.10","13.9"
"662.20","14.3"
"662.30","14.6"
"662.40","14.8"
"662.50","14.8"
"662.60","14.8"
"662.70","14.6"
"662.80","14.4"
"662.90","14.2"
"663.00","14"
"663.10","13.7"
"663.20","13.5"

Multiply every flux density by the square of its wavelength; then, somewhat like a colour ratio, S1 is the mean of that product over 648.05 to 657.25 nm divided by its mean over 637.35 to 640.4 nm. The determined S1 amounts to 1.19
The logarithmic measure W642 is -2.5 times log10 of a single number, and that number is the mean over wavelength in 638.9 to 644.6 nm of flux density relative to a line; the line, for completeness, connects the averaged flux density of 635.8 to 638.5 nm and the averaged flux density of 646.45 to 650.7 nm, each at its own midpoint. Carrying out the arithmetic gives -0.02 mag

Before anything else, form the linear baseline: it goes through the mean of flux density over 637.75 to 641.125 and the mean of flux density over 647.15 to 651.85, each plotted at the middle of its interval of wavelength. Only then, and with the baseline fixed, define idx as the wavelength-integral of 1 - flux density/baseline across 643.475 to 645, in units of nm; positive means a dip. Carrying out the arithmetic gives -0.09 nm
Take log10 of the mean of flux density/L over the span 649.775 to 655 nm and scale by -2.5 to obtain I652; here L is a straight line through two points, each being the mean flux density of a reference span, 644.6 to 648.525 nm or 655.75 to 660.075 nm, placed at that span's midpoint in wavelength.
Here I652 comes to 0.01 mag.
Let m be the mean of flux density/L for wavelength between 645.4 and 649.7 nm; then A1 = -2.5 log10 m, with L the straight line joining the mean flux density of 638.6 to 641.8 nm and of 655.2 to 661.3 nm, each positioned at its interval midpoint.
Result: -0.02 mag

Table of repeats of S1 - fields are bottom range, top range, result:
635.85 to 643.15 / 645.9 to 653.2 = 1.08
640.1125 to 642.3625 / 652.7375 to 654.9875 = 1.08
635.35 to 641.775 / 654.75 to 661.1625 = 1.15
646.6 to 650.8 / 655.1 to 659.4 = 1.07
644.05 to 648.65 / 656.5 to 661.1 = 1.07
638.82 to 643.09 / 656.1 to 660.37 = 1.12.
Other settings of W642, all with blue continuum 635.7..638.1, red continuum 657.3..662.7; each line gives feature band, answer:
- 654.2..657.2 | -0.039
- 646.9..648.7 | 0.009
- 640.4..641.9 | 0.003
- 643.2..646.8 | -0.019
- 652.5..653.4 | -0.039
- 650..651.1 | -0.013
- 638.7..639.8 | 0.098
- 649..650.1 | -0.033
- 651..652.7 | 0.005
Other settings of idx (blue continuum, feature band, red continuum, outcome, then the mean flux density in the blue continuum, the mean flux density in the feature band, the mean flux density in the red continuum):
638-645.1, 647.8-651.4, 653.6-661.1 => -0.024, 13.5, 14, 14.4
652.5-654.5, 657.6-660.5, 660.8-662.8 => -0.105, 14.5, 14.4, 13.6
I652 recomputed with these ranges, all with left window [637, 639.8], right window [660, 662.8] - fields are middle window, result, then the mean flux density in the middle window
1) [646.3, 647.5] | -0.08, 13.9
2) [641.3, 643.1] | -0.11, 14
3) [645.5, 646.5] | -0.11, 14.2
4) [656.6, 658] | -0.09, 14.8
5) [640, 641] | -0.11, 13.9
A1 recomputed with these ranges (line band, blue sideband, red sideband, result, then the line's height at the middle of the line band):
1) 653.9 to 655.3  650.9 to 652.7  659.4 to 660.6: -0.010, 14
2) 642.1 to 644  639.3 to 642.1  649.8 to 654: -0.013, 13.9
